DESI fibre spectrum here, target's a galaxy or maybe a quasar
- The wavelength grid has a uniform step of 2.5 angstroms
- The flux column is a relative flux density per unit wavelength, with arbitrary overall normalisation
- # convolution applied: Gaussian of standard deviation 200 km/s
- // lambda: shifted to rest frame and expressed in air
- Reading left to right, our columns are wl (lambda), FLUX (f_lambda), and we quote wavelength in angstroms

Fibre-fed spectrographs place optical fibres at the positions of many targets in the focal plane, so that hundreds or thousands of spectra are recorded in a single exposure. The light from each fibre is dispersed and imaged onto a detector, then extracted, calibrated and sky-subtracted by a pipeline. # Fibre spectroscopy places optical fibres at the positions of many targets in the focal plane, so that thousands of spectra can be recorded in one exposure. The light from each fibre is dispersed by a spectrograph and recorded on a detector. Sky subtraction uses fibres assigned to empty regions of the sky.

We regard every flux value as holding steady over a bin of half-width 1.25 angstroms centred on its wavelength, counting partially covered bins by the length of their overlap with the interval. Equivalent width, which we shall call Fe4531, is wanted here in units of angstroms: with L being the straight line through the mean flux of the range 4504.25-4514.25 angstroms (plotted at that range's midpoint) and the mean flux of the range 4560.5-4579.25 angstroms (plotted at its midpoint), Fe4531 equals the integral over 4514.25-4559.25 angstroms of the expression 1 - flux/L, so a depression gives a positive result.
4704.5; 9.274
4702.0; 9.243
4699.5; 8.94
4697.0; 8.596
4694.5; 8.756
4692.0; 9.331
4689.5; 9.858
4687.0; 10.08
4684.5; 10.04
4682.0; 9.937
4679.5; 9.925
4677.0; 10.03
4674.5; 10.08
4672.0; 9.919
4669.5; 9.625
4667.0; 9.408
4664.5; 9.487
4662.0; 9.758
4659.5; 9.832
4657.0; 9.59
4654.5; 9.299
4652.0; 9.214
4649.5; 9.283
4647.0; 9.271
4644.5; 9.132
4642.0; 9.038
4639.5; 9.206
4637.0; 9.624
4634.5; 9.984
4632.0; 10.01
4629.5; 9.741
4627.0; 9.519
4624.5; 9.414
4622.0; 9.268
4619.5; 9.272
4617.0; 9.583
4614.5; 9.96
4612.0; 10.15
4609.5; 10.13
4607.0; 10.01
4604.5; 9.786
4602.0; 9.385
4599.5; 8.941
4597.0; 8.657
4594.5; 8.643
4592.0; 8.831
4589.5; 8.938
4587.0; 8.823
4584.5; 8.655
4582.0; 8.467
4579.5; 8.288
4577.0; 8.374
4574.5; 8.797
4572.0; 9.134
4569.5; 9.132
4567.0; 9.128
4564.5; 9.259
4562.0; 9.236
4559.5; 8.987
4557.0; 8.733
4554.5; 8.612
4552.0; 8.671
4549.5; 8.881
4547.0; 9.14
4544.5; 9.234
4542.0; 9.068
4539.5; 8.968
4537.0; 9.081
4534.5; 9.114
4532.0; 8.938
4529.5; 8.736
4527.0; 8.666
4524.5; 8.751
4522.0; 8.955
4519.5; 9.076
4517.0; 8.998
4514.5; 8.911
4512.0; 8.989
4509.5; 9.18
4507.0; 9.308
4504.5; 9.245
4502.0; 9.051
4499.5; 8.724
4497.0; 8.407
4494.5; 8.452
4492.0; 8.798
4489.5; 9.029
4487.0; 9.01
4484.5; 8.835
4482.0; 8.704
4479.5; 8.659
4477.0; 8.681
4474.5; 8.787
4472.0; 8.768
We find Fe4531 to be 0.7 angstroms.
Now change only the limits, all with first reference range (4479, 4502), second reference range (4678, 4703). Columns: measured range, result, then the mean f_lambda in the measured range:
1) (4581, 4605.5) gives 0.59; 8.91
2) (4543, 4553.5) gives -0.01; 8.97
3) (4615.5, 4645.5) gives -0.74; 9.49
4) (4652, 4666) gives -0.29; 9.56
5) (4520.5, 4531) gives 0.11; 8.79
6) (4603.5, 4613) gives -0.87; 10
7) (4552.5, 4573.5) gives 0.01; 9.01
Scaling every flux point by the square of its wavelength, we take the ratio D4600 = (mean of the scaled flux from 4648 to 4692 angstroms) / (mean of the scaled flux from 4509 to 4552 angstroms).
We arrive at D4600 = 1.15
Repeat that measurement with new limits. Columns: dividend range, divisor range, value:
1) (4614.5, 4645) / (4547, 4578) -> 1.10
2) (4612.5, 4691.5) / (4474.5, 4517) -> 1.16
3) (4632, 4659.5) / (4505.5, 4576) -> 1.10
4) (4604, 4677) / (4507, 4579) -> 1.12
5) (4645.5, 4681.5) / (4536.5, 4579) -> 1.13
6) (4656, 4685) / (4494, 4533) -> 1.18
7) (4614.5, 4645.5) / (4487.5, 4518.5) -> 1.13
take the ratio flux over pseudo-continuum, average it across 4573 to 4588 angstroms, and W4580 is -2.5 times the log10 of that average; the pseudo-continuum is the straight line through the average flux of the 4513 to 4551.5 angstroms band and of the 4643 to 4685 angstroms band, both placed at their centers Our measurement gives 0.077 mag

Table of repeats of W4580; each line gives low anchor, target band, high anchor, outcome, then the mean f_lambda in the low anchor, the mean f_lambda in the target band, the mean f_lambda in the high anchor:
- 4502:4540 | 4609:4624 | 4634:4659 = -0.05 mag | 9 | 9.69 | 9.36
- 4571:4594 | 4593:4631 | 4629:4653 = -0.05 mag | 8.69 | 9.5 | 9.44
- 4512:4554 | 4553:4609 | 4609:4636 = 0.05 mag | 8.94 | 8.96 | 9.72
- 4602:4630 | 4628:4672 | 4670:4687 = 0.04 mag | 9.7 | 9.51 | 9.98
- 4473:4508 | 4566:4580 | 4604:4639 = 0.07 mag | 8.83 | 8.83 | 9.73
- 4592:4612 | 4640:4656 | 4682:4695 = 0.04 mag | 9.38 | 9.21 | 9.69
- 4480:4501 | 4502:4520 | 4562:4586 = -0.04 mag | 8.75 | 9.1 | 8.83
